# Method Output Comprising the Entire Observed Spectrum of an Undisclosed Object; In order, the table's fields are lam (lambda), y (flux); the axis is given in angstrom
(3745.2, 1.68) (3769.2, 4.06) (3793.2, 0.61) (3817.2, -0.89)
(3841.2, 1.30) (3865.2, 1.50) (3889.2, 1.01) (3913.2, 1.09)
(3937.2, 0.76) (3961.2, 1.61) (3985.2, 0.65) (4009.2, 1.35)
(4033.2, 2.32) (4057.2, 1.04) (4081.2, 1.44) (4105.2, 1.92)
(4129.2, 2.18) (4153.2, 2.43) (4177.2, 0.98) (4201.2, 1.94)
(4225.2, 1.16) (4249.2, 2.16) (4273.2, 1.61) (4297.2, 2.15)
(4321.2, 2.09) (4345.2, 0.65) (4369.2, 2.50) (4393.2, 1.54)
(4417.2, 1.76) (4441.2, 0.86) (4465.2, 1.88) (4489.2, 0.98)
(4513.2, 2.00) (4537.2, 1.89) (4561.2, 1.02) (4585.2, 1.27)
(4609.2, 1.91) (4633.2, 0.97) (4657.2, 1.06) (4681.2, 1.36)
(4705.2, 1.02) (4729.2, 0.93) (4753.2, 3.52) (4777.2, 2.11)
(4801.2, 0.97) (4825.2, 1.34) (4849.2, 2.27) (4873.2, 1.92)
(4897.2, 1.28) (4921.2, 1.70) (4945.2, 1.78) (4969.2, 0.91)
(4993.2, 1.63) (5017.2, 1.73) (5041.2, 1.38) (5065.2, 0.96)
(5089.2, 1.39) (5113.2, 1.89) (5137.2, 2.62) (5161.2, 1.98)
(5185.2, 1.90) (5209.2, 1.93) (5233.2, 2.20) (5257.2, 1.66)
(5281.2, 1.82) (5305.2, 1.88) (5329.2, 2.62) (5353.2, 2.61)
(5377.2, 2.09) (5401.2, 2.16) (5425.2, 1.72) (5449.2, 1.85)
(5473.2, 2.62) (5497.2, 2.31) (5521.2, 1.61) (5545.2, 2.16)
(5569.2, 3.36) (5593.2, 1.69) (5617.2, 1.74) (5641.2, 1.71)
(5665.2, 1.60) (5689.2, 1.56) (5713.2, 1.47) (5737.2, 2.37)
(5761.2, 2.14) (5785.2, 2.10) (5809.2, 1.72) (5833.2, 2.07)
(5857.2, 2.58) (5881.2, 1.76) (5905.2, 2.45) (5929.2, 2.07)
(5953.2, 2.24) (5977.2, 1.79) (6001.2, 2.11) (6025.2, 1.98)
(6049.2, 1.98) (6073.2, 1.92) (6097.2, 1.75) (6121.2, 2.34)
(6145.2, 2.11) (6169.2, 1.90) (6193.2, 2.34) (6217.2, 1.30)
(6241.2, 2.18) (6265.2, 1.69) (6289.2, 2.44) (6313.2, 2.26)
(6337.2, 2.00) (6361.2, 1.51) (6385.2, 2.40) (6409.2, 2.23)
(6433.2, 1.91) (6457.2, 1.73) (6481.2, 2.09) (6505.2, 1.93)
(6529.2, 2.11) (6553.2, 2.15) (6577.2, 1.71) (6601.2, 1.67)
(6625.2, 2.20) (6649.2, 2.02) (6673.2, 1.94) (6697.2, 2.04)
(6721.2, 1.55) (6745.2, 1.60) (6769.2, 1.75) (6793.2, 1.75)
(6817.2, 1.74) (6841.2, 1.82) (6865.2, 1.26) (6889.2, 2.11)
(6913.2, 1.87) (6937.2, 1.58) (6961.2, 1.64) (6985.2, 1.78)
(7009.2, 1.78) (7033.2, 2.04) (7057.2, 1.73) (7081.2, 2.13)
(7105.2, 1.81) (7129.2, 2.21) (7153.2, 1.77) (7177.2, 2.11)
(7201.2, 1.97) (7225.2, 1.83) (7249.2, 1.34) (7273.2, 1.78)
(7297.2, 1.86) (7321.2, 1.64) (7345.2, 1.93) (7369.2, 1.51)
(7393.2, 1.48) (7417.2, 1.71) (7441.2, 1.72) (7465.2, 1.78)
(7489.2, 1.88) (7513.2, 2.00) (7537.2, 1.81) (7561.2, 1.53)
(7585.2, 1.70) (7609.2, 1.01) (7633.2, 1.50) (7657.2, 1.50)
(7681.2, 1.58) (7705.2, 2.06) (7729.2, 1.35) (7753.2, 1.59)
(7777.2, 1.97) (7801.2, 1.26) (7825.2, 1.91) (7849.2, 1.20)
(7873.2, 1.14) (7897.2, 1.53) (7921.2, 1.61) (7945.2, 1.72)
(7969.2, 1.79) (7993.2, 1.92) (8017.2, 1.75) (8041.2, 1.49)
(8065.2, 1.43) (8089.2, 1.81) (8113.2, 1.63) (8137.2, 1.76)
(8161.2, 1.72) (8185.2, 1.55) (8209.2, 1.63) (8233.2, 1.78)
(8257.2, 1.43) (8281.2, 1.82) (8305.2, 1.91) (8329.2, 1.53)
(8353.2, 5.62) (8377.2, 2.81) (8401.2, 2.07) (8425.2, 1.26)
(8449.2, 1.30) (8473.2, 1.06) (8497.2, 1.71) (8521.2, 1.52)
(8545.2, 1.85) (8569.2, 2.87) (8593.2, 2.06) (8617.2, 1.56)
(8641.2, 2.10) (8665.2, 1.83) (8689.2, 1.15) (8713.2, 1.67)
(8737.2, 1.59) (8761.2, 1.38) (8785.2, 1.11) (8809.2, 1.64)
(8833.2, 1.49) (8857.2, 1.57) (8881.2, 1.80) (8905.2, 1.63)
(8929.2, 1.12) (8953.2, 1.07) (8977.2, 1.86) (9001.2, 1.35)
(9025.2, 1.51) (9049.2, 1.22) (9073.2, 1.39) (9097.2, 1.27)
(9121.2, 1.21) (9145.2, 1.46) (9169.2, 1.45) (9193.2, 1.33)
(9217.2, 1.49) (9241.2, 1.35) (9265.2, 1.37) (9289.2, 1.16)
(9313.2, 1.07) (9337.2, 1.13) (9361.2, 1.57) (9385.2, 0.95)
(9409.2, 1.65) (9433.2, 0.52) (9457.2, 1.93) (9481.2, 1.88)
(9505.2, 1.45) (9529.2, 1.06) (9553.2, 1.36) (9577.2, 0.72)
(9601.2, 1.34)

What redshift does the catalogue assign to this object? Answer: 0.27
